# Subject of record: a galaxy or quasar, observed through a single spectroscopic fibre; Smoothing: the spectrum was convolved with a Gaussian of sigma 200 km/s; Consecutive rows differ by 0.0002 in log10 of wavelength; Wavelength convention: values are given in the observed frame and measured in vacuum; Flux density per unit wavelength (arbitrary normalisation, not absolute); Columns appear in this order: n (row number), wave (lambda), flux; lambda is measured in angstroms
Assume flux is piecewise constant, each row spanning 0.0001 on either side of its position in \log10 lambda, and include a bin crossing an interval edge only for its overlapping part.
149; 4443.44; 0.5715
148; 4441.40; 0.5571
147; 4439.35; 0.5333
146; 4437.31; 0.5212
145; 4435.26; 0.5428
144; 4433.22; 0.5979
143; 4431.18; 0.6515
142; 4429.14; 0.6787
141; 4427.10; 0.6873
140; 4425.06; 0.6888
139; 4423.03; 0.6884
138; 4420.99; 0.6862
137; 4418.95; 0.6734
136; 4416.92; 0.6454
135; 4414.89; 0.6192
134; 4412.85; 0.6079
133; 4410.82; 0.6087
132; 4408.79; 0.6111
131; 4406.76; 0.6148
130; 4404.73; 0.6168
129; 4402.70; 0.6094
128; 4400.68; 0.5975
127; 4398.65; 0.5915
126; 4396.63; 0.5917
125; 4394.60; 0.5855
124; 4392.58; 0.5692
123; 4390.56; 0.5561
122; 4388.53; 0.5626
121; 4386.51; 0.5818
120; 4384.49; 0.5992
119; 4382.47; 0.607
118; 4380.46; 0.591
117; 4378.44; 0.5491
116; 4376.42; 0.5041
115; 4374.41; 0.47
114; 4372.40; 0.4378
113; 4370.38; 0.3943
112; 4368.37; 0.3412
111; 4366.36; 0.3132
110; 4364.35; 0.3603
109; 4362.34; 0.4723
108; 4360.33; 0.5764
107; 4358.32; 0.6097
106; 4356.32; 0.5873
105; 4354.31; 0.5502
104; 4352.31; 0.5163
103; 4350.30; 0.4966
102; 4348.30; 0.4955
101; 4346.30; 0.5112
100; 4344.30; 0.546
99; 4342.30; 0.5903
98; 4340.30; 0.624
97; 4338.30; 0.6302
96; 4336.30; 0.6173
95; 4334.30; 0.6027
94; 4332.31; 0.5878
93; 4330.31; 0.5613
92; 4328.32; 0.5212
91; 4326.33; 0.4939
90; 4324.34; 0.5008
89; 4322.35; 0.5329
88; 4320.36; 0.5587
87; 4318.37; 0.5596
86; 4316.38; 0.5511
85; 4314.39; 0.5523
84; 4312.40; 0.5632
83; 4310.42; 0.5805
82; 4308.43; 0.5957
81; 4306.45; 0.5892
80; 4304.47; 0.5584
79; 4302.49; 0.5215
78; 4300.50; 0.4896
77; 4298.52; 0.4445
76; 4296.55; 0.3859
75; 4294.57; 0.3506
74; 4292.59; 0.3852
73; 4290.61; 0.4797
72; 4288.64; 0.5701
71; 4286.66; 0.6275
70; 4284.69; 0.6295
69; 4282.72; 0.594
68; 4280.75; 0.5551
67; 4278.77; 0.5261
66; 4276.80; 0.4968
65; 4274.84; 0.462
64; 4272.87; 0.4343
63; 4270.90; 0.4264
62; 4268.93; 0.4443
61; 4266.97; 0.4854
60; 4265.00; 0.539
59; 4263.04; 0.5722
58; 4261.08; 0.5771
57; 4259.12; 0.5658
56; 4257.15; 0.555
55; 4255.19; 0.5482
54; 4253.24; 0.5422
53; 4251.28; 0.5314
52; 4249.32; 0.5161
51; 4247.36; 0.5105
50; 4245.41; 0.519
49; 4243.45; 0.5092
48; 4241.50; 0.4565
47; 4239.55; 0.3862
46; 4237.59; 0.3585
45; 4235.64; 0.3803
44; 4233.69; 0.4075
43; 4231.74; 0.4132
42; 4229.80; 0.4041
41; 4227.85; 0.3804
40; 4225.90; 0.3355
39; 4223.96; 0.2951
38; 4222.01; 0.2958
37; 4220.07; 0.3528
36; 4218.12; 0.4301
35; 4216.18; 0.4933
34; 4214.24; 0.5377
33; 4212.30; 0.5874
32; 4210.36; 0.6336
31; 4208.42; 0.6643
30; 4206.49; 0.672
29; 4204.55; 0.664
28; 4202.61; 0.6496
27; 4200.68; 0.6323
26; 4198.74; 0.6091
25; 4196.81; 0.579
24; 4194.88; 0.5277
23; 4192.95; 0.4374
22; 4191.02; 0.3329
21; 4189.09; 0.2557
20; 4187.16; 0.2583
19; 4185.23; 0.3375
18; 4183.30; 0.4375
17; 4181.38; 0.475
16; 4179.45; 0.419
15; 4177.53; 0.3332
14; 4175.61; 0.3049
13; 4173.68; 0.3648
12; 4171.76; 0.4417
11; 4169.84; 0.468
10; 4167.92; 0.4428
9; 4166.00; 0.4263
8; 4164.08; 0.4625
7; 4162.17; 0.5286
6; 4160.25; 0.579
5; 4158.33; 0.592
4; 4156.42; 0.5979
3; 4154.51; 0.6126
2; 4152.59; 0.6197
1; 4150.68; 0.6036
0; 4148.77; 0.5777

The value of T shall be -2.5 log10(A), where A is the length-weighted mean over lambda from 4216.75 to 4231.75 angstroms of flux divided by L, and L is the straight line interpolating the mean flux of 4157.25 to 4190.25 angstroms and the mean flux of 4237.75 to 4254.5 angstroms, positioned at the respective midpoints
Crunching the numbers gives 0.276 mag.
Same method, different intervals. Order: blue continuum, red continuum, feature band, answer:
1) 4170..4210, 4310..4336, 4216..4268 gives 0.107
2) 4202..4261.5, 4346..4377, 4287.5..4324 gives -0.074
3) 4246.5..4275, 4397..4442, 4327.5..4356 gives 0.013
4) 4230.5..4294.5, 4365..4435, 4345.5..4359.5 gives 0.024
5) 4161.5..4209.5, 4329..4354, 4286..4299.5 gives 0.163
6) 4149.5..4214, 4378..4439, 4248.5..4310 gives 0.065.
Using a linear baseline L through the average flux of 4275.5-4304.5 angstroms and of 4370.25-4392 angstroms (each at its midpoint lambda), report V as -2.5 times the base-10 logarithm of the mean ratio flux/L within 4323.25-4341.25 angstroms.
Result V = -0.10 mag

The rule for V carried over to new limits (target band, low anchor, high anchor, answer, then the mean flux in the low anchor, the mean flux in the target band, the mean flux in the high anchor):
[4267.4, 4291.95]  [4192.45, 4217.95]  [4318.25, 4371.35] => 0.07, 0.589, 0.518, 0.524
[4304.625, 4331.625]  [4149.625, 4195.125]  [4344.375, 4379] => -0.16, 0.451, 0.551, 0.482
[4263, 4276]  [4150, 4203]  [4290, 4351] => 0.08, 0.473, 0.474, 0.532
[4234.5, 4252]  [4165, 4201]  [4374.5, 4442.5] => 0.02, 0.422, 0.461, 0.602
